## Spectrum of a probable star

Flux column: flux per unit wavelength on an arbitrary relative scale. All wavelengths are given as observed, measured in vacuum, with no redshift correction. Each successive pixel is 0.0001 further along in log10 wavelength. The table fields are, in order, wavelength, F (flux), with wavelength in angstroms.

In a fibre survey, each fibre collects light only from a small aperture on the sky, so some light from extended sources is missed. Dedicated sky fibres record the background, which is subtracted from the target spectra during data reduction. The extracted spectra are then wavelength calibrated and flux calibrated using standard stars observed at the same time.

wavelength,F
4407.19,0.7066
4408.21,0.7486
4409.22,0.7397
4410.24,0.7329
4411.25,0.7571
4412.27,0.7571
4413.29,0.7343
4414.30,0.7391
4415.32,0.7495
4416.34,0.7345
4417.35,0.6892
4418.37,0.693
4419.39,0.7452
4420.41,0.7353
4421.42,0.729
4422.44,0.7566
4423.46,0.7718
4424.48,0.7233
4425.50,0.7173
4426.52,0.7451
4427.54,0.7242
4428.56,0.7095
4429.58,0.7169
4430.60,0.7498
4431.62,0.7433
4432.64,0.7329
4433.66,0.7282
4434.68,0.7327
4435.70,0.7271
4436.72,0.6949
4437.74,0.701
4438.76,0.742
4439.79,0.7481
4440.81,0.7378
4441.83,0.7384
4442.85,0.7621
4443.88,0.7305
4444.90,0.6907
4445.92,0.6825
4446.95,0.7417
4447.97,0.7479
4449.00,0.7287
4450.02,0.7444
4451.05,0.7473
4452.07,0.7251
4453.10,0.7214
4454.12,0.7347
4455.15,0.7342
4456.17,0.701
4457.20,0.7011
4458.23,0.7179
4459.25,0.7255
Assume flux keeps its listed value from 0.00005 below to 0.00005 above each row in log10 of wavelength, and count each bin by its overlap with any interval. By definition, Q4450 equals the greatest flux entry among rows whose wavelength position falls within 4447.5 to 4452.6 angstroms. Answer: 0.7479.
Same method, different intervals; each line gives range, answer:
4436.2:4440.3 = 0.7481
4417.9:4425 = 0.7718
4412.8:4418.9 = 0.7495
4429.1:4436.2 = 0.7498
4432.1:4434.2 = 0.7329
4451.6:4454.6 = 0.7347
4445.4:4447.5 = 0.7417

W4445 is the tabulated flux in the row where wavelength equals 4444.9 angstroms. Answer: 0.6907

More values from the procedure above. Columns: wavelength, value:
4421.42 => 0.729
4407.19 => 0.7066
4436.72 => 0.6949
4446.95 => 0.7417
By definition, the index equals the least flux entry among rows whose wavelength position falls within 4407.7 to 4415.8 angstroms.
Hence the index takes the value 0.7329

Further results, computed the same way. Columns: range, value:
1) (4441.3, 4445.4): 0.6907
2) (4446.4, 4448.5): 0.7417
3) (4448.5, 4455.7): 0.7214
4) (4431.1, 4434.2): 0.7282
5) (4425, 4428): 0.7173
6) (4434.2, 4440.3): 0.6949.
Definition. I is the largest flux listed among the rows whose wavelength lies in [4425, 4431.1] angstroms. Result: 0.7498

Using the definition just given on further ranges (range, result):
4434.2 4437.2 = 0.7327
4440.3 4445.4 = 0.7621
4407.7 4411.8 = 0.7571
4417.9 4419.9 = 0.7452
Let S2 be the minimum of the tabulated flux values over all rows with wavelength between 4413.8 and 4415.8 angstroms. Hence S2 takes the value 0.7391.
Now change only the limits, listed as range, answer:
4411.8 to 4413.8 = 0.7343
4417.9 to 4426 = 0.693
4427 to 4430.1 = 0.7095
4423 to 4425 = 0.7233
